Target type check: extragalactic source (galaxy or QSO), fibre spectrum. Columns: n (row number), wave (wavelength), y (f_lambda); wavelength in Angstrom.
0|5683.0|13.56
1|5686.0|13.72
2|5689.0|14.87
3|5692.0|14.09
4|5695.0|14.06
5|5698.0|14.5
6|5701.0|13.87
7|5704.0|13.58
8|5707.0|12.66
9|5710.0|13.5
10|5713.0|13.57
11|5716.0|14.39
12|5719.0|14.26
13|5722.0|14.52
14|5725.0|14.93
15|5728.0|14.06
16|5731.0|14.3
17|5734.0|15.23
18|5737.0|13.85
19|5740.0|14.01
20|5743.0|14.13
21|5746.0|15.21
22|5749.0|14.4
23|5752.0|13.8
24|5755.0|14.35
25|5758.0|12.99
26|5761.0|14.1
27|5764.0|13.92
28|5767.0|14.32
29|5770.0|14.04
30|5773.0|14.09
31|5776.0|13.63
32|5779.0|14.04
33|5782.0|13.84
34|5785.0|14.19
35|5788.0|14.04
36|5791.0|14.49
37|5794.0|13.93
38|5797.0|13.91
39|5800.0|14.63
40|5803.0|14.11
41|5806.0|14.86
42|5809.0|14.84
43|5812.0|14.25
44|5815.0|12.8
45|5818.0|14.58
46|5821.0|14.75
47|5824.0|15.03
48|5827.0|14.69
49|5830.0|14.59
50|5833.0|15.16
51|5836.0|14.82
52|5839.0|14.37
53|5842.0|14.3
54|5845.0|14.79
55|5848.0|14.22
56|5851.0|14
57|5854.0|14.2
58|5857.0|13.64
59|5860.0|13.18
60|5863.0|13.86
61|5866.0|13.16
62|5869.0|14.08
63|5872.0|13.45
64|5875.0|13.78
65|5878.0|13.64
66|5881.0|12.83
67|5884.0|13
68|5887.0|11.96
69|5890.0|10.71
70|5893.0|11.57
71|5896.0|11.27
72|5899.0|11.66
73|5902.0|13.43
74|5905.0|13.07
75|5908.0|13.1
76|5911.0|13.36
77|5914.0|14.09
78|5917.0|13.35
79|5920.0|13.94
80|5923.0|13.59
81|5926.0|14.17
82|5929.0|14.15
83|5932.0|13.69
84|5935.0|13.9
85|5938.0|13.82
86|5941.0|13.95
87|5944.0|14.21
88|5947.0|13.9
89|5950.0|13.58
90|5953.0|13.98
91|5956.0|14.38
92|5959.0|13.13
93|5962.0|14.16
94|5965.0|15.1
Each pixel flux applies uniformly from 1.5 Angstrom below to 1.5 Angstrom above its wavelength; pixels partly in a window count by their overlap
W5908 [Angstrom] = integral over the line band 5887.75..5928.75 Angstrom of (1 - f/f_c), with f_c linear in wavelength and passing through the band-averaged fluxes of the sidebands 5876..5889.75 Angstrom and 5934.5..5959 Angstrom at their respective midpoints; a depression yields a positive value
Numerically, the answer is 0.9 Angstrom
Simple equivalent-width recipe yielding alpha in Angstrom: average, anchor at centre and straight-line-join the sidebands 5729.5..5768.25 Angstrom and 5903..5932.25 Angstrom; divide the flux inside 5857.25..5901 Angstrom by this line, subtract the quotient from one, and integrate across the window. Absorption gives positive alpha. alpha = 3.2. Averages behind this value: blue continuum 14.2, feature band 12.8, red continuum 13.6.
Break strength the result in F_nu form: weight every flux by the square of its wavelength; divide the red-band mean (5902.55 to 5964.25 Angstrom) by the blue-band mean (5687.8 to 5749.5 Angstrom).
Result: 1.05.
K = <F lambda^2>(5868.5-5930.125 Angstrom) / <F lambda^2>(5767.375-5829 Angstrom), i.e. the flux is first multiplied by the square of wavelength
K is 0.9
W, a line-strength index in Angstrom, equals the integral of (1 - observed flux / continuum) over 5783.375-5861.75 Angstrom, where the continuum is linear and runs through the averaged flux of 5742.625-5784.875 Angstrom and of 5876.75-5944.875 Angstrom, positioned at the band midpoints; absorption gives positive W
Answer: -3.59 Angstrom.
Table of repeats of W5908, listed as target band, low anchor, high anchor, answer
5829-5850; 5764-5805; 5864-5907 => -2.0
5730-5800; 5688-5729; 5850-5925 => -1.9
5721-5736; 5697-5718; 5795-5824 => -0.8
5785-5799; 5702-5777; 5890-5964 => -0.2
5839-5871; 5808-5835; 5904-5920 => 0.4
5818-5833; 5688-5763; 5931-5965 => -0.8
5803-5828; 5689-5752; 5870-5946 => -1.4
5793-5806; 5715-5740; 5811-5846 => 0.2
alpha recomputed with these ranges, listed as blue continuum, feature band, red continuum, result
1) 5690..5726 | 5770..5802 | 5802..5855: 0.5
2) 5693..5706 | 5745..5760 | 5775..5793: -0.1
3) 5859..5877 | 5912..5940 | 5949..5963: -0.2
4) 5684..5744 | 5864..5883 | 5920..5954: 0.6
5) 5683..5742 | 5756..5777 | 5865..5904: -0.4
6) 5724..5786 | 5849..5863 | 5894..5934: -0.2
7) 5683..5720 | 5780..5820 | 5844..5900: -2.2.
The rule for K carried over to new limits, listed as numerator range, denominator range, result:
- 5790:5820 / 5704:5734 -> 1.04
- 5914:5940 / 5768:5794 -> 1.04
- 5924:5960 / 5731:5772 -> 1.05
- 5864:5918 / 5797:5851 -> 0.91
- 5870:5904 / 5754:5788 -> 0.93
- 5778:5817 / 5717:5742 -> 1.01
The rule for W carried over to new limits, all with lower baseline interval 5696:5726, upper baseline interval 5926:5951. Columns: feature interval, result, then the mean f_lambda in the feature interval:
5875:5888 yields 0.9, 13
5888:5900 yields 2.3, 11.3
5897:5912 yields 1.2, 12.9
